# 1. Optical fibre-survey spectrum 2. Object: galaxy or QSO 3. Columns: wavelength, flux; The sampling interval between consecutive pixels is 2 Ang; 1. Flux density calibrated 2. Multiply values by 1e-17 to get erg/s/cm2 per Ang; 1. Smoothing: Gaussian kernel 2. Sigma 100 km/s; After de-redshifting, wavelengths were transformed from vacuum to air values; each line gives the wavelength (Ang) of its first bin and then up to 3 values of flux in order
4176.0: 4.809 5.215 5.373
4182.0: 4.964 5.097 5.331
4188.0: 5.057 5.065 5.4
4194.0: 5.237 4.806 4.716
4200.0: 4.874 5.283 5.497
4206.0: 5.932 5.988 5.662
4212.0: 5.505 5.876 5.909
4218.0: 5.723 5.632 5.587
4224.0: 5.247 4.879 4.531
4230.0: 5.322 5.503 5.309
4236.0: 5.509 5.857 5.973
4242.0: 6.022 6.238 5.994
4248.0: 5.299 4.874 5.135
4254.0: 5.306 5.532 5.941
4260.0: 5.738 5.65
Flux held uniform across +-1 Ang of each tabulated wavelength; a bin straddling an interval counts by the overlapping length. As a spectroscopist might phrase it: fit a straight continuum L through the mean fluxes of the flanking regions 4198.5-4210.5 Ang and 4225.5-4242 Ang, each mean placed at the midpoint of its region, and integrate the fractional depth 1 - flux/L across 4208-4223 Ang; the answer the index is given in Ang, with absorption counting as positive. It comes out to -0.7 Ang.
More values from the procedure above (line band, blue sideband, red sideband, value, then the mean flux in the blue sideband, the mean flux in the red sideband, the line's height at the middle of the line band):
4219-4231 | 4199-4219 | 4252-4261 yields 0.9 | 5.62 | 5.57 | 5.61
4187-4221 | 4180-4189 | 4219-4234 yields -1.5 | 5.14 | 5.25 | 5.19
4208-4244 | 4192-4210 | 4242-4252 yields -0.6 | 5.32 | 5.6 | 5.47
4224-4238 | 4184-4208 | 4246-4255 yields 0.0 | 5.23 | 5.25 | 5.24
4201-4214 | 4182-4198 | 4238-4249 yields -0.7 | 5.1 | 5.9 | 5.36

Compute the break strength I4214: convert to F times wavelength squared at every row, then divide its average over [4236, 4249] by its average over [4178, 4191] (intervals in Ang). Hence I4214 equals 1.17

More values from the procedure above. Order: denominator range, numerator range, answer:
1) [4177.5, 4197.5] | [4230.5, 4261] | 1.12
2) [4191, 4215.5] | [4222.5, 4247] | 1.04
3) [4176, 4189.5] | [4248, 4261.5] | 1.09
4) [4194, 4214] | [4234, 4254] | 1.06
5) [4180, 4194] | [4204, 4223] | 1.12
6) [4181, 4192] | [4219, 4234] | 1.04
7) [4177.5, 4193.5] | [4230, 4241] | 1.11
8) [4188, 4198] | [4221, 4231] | 1.02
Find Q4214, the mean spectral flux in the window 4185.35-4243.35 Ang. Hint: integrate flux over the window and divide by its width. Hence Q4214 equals 5.43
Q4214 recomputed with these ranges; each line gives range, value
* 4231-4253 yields 5.61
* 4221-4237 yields 5.24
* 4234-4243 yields 5.78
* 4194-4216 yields 5.43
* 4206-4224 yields 5.72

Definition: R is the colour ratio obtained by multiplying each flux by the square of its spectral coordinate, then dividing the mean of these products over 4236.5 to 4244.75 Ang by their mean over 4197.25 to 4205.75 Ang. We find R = 1.2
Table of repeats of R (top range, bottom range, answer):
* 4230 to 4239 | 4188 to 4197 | 1.10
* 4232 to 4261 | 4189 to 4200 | 1.15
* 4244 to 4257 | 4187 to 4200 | 1.11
